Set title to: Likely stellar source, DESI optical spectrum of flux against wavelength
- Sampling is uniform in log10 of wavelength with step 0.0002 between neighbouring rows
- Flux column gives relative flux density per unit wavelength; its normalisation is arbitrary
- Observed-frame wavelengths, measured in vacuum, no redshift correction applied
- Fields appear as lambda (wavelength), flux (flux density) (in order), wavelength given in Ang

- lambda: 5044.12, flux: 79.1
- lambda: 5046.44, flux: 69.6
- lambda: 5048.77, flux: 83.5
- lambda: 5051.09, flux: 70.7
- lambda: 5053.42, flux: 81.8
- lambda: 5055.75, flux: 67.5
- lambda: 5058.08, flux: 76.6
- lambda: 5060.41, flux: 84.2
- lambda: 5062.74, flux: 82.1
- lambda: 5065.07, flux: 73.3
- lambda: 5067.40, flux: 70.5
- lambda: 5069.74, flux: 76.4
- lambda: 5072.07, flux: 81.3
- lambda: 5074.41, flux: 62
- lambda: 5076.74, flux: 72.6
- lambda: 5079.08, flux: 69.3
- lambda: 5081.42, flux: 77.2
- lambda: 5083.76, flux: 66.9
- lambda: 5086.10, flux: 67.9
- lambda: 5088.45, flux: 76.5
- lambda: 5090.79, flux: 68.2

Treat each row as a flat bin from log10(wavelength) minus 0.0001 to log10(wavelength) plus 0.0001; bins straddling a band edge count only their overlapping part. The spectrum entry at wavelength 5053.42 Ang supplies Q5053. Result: 81.8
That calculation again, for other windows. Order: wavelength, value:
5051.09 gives 70.7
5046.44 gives 69.6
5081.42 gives 77.2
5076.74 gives 72.6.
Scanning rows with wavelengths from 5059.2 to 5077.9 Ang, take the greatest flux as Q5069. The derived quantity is 84.2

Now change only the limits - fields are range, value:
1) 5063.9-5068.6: 73.3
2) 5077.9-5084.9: 77.2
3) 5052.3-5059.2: 81.8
